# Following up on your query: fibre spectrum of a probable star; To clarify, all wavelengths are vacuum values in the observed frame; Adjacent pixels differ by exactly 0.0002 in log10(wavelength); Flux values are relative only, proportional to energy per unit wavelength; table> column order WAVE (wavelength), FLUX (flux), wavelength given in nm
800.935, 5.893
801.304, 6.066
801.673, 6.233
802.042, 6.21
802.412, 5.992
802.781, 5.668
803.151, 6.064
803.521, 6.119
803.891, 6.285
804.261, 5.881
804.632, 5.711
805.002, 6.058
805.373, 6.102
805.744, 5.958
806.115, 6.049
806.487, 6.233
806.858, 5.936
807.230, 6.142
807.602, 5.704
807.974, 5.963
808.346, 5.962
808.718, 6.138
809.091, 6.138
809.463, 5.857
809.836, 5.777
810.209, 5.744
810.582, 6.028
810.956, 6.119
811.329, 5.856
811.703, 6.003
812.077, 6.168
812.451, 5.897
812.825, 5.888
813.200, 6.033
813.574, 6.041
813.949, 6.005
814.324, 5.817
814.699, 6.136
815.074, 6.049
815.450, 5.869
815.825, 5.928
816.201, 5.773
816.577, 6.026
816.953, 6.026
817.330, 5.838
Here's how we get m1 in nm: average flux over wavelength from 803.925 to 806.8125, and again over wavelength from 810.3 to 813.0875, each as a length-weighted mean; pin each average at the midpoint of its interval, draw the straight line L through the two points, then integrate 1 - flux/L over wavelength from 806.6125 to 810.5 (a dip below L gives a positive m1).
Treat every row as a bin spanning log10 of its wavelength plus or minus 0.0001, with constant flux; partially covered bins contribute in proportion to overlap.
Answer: 0.036 nm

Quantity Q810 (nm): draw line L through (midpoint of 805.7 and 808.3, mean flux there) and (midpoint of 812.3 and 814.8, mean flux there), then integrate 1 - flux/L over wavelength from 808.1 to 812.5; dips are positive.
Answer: 0.01 nm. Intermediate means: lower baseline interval 6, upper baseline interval 5.97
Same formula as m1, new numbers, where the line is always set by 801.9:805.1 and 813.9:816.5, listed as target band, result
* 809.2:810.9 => 0.02 nm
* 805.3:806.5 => -0.02 nm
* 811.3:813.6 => -0.01 nm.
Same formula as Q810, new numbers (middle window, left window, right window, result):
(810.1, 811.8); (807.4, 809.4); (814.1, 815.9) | 0.00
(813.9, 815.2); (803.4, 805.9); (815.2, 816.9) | -0.02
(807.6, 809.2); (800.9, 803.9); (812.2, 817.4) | 0.00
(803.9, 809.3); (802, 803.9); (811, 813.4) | 0.00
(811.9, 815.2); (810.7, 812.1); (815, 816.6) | -0.02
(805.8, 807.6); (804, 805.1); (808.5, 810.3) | -0.04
